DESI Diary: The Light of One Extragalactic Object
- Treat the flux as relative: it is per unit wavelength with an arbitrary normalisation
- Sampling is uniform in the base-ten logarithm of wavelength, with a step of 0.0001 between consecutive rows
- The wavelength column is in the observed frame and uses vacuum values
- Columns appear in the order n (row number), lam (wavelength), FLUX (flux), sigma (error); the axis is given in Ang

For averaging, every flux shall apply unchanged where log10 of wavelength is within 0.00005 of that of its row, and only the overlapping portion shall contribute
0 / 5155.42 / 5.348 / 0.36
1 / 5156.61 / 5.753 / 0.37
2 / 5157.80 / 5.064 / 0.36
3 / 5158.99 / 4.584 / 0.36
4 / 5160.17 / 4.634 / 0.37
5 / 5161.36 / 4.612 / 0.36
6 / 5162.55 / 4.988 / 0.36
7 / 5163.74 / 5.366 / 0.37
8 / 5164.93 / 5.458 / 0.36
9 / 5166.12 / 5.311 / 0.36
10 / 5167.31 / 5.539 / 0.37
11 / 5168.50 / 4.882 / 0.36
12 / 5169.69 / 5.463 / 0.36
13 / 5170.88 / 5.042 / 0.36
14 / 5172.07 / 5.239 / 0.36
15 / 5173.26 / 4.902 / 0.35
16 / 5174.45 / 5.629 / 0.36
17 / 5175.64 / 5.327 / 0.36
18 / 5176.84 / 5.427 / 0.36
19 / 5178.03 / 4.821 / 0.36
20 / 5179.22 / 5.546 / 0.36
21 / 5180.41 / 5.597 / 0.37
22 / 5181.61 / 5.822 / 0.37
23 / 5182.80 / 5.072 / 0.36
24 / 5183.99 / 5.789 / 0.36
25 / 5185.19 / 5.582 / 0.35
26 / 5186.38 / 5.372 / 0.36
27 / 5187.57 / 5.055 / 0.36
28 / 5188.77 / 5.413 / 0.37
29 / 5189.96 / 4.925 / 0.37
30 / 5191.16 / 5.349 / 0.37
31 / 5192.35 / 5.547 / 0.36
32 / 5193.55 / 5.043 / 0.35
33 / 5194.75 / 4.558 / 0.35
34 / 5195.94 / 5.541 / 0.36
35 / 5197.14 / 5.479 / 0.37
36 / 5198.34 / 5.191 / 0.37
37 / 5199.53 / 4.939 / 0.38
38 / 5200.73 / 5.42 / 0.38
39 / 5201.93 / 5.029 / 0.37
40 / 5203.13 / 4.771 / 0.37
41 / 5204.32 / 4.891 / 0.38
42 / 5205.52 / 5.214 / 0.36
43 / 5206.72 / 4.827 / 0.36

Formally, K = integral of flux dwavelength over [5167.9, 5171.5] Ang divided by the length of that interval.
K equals 5.13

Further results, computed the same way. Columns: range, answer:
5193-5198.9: 5.16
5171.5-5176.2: 5.28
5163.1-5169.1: 5.31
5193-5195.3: 4.79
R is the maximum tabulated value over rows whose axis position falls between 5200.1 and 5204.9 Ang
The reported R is 5.42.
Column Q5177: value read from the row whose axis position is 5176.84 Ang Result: 5.427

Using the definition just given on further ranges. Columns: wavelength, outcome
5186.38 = 5.372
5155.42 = 5.348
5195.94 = 5.541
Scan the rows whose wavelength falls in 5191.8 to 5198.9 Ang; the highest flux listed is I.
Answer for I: 5.547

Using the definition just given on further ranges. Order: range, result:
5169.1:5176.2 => 5.629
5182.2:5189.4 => 5.789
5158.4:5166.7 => 5.458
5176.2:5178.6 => 5.427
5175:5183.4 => 5.822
